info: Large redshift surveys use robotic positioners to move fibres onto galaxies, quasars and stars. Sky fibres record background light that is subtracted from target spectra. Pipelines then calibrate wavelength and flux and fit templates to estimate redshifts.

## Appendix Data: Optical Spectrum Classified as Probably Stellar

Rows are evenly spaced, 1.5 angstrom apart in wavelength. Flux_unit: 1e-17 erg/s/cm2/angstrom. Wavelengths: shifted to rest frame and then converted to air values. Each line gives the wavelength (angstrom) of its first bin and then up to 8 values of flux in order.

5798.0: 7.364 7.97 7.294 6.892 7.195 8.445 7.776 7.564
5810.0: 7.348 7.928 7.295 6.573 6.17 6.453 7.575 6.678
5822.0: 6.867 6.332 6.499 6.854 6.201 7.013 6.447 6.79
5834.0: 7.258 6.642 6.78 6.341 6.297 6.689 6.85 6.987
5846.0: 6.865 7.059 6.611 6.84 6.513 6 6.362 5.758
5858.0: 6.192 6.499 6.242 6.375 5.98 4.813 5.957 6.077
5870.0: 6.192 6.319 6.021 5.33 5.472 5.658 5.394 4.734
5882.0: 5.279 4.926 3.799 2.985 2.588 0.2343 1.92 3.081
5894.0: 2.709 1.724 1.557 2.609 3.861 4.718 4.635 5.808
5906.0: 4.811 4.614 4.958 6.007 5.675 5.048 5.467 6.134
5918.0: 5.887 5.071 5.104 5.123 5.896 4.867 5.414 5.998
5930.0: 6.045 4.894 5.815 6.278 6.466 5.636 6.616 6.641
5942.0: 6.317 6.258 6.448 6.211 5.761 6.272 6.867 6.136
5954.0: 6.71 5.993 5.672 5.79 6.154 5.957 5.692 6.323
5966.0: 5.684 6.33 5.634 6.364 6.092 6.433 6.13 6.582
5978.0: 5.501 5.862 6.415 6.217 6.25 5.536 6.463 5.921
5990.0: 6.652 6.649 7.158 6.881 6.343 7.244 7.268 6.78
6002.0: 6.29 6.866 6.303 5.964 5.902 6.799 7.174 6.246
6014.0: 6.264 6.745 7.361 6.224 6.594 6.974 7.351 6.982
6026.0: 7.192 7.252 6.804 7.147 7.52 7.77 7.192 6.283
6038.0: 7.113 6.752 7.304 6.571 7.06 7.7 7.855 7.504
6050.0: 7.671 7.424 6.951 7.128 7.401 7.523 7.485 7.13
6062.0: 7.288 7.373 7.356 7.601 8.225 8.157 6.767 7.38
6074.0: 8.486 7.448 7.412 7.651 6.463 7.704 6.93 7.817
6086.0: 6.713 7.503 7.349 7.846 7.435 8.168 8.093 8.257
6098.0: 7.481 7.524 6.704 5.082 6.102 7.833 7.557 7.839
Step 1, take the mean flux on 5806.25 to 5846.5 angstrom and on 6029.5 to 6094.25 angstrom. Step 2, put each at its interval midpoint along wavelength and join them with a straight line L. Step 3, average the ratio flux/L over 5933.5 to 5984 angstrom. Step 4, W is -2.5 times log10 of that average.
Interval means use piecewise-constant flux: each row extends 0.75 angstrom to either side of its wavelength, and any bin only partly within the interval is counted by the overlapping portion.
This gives 0.161 mag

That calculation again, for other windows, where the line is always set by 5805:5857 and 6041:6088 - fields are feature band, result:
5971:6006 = 0.126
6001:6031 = 0.088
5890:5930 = 0.468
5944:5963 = 0.160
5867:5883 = 0.221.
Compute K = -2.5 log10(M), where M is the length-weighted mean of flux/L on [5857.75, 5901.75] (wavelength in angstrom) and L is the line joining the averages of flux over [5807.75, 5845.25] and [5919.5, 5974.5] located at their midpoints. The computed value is 0.40 mag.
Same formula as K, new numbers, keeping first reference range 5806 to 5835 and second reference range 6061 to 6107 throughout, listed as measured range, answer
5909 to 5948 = 0.23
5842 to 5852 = 0.02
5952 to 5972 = 0.19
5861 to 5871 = 0.18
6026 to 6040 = 0.03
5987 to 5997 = 0.10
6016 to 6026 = 0.06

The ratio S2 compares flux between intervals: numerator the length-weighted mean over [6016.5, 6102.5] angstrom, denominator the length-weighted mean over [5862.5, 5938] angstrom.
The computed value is 1.51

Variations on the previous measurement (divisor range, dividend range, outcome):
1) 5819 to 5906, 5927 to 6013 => 1.14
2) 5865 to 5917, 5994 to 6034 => 1.52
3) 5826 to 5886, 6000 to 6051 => 1.13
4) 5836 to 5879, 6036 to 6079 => 1.18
